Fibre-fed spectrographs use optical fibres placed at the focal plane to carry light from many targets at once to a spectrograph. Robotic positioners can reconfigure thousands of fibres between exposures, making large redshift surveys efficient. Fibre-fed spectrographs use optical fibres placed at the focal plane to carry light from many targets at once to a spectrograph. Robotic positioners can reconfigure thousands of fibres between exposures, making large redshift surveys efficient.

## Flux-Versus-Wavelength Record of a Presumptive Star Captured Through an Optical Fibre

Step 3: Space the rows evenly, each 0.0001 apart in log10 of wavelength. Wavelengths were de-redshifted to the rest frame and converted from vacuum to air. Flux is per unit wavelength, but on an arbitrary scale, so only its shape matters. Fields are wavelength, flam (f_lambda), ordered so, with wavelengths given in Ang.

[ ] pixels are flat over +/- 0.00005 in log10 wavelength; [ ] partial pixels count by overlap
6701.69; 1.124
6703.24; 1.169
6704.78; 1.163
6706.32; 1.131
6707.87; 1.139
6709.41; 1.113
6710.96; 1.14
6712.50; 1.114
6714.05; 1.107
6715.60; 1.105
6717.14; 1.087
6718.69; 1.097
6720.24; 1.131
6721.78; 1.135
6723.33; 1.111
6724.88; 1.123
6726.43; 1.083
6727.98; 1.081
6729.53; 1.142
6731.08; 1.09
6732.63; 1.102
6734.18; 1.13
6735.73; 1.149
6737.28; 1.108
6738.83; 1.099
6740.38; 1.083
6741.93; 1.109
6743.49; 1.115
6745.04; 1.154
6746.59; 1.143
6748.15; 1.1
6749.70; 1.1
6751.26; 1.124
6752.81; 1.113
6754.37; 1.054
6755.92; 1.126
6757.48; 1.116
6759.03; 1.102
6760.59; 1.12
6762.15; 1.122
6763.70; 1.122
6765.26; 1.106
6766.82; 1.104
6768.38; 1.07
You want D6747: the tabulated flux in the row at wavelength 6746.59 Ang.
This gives 1.143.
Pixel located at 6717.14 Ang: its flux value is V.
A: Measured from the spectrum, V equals 1.087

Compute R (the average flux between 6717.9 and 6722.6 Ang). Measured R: 1.12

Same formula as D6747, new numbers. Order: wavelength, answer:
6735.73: 1.149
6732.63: 1.102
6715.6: 1.105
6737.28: 1.108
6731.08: 1.09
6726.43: 1.083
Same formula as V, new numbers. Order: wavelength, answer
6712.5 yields 1.114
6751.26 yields 1.124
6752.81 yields 1.113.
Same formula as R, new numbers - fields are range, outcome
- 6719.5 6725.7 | 1.13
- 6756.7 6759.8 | 1.11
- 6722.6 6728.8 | 1.1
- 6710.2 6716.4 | 1.12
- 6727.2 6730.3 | 1.11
